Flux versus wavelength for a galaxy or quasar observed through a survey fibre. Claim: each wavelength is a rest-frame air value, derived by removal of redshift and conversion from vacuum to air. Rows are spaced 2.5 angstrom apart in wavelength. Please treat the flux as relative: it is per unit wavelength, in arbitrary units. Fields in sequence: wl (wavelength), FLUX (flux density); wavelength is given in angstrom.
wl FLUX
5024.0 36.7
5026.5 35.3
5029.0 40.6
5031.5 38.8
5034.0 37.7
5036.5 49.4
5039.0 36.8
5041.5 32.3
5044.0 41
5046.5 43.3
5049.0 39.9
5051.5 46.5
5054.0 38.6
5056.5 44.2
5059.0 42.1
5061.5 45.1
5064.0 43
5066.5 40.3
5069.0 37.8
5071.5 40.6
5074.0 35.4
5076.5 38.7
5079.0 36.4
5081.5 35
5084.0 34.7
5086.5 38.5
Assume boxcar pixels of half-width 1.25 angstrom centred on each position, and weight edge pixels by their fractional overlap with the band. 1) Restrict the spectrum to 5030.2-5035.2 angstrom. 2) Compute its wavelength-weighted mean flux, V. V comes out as 38.3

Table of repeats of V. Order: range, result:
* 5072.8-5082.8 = 36.4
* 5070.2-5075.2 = 38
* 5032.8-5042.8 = 39.1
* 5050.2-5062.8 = 43.3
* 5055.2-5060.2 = 43.1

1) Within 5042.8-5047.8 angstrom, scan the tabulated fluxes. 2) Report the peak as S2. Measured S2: 43.3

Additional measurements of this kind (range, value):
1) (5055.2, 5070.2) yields 45.1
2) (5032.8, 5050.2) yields 49.4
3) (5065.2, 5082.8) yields 40.6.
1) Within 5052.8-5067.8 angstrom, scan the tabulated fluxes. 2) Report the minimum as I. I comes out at 38.6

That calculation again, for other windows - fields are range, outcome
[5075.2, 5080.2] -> 36.4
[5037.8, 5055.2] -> 32.3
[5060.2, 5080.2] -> 35.4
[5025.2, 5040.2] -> 35.3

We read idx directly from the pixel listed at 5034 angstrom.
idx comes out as 37.7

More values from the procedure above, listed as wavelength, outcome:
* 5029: 40.6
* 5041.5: 32.3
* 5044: 41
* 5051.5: 46.5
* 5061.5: 45.1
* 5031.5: 38.8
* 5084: 34.7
